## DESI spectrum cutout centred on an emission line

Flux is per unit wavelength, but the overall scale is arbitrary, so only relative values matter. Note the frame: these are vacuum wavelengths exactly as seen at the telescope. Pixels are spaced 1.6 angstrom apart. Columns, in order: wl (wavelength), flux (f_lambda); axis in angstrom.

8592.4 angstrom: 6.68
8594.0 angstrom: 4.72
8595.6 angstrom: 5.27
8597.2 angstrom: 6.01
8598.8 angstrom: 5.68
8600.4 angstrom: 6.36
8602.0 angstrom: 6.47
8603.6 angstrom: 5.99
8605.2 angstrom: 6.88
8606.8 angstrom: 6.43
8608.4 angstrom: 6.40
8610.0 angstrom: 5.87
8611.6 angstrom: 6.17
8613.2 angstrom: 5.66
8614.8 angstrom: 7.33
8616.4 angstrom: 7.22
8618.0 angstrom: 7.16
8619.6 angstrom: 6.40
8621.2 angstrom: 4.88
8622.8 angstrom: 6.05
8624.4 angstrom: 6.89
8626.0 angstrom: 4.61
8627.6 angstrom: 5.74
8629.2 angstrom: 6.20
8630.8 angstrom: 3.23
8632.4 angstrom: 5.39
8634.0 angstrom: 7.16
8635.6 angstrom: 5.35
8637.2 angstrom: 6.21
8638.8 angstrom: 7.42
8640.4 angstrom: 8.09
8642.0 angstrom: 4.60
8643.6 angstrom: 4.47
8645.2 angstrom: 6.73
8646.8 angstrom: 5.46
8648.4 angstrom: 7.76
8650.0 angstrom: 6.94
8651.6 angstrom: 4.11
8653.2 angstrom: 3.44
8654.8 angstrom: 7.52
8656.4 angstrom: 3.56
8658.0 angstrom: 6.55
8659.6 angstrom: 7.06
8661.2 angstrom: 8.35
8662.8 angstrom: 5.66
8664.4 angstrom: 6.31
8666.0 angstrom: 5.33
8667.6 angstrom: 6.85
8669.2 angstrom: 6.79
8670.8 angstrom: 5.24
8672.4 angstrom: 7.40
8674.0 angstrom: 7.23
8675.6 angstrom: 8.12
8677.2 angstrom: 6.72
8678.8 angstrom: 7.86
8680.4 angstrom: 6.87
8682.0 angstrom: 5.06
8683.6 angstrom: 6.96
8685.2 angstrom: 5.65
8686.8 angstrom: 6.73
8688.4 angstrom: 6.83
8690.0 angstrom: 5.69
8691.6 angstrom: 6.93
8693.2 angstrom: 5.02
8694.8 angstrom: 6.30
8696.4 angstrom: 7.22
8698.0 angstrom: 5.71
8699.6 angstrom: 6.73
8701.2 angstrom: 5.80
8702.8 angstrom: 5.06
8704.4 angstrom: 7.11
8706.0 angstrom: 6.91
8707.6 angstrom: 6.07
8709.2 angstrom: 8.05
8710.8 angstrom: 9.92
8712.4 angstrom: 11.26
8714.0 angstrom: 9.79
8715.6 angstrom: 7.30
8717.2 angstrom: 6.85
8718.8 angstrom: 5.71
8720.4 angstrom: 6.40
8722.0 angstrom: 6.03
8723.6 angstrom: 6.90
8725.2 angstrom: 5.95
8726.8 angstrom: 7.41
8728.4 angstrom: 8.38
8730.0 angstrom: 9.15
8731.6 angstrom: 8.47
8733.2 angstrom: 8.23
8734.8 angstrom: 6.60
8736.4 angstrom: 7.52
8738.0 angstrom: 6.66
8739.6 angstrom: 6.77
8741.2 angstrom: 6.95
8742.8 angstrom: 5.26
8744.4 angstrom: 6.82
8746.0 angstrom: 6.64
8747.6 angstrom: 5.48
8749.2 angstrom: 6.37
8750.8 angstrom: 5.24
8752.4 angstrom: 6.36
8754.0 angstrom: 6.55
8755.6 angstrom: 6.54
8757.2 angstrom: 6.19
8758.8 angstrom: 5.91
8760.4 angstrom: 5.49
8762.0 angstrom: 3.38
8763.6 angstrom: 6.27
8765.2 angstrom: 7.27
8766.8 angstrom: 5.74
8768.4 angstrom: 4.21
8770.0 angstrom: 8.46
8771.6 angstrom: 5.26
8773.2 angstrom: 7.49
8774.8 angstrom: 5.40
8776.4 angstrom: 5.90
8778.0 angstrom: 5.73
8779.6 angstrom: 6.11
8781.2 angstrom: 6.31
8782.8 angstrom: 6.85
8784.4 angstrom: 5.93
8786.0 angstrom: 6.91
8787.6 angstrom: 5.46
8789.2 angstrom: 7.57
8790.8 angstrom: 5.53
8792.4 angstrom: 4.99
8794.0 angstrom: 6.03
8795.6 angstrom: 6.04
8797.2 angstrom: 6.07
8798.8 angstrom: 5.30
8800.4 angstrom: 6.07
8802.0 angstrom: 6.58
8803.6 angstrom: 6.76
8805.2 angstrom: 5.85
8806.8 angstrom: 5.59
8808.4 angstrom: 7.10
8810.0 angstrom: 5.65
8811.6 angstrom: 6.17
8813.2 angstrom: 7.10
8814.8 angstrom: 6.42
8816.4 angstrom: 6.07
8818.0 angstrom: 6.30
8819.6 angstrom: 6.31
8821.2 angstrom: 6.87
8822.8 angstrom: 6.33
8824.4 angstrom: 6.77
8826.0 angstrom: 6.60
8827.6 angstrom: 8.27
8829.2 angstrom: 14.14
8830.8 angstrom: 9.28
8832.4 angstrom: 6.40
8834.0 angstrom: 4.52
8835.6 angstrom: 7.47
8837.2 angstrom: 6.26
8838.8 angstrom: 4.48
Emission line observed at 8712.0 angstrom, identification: [S II] 6716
